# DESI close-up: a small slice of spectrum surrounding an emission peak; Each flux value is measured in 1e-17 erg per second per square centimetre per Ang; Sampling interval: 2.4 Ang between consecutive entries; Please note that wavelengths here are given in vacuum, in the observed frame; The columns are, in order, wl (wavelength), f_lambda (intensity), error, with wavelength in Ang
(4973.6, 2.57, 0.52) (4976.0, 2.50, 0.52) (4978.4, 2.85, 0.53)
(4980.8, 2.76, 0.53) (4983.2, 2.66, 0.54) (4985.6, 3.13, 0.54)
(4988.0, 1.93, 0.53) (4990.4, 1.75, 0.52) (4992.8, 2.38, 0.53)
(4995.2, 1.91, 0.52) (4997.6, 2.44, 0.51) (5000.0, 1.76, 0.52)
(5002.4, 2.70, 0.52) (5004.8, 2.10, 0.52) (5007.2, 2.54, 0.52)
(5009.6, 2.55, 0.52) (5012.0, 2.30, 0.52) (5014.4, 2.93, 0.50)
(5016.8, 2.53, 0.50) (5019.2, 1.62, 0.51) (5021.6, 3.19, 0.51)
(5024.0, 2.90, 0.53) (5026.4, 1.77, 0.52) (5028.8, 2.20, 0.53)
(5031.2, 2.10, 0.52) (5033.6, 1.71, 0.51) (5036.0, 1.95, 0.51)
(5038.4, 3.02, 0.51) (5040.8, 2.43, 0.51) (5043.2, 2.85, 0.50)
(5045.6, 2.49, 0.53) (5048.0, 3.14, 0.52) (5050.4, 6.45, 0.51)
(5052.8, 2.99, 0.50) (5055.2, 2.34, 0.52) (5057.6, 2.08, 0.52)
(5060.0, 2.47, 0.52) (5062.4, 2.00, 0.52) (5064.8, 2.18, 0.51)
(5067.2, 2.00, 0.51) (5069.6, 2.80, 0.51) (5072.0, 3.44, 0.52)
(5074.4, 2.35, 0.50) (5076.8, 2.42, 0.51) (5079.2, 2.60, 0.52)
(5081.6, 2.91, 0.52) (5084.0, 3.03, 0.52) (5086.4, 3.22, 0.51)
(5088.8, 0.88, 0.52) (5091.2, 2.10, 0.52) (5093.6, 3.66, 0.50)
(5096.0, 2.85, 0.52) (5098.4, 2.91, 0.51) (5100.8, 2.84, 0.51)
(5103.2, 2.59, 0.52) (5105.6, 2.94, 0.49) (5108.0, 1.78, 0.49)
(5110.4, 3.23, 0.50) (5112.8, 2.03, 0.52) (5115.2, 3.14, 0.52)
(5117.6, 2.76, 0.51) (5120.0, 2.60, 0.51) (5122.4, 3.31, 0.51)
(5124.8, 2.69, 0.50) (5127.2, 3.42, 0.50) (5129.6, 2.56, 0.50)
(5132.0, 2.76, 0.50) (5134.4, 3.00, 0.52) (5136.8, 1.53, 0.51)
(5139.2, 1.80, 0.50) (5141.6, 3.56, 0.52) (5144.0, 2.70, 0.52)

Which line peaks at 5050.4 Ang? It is H-gamma 4340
